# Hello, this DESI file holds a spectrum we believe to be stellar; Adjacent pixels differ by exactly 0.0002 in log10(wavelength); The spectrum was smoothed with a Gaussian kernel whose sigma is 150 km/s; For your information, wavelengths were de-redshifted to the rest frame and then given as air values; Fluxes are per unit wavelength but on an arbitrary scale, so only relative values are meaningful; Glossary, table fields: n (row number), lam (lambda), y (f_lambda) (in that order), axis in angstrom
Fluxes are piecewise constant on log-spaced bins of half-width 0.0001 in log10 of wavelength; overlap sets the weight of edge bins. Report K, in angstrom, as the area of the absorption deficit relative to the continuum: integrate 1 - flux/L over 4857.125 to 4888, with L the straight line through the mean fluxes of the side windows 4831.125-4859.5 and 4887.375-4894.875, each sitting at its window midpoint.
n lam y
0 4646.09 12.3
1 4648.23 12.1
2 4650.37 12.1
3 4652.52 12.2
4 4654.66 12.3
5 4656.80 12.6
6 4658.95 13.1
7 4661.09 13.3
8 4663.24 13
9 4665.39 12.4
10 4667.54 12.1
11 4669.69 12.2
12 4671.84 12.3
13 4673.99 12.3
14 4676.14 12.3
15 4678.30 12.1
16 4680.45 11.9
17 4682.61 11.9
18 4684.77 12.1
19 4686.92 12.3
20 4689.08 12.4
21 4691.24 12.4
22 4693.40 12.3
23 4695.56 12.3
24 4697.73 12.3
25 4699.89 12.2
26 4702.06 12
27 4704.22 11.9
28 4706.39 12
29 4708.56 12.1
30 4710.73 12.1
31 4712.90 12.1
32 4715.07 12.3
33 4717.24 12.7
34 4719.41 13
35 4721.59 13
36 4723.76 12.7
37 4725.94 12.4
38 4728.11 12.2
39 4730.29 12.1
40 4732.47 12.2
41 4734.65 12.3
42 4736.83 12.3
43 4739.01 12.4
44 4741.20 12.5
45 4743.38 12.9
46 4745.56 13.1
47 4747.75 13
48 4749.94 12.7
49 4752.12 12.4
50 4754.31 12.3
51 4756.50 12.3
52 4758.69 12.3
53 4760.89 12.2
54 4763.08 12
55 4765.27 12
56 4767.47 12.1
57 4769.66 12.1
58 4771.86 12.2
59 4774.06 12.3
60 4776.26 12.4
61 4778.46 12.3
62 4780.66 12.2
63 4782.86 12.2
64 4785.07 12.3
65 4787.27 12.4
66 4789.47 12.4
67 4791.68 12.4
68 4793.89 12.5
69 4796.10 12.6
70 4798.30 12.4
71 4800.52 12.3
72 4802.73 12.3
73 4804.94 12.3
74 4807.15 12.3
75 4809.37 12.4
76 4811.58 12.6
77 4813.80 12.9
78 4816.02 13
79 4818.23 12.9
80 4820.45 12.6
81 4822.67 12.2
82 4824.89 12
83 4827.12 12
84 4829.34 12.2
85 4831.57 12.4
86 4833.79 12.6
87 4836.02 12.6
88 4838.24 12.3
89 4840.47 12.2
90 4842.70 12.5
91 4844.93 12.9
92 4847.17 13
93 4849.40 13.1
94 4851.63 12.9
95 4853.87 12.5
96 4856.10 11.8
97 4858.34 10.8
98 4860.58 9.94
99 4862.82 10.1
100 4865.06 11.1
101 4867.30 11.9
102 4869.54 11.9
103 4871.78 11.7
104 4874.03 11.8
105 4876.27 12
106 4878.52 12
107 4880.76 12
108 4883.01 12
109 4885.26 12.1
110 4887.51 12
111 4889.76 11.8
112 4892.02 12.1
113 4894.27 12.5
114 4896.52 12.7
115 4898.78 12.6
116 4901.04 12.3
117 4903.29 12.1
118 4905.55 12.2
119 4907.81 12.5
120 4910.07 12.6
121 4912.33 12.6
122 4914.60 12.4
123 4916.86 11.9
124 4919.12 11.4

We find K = 1.8 angstrom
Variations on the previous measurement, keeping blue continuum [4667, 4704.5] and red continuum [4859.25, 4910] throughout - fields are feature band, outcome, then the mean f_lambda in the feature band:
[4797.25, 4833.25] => -1.29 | 12.4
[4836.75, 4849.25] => -0.70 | 12.6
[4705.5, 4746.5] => -1.05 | 12.4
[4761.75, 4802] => -0.79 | 12.3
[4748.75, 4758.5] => -0.27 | 12.4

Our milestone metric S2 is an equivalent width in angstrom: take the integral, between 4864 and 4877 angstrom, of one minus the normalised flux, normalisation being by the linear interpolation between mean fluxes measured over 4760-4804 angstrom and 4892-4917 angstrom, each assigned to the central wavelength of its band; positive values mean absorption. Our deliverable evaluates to 0.7 angstrom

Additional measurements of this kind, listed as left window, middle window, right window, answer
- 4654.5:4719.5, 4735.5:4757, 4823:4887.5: -0.67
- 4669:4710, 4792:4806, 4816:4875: -0.33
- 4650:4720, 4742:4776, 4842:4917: -0.47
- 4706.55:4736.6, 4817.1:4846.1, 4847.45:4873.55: -1.49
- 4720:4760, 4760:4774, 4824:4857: 0.43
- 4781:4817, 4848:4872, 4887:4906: 1.38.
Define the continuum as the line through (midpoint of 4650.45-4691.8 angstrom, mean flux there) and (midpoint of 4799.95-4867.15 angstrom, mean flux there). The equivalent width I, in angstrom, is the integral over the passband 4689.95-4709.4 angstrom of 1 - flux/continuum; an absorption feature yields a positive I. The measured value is 0.3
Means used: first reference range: 12.4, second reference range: 12.2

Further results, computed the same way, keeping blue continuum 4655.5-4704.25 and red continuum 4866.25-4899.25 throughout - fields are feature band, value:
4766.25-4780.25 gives -0.02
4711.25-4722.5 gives -0.27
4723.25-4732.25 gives -0.03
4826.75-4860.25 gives -0.60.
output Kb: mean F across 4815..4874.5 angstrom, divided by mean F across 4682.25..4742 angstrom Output 1.0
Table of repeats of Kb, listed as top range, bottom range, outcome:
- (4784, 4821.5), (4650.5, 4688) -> 1.01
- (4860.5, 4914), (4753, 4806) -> 0.98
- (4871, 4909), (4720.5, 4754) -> 0.97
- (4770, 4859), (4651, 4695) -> 1.00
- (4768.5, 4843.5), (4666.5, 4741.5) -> 1.01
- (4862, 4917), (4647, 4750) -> 0.97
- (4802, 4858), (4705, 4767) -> 1.01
